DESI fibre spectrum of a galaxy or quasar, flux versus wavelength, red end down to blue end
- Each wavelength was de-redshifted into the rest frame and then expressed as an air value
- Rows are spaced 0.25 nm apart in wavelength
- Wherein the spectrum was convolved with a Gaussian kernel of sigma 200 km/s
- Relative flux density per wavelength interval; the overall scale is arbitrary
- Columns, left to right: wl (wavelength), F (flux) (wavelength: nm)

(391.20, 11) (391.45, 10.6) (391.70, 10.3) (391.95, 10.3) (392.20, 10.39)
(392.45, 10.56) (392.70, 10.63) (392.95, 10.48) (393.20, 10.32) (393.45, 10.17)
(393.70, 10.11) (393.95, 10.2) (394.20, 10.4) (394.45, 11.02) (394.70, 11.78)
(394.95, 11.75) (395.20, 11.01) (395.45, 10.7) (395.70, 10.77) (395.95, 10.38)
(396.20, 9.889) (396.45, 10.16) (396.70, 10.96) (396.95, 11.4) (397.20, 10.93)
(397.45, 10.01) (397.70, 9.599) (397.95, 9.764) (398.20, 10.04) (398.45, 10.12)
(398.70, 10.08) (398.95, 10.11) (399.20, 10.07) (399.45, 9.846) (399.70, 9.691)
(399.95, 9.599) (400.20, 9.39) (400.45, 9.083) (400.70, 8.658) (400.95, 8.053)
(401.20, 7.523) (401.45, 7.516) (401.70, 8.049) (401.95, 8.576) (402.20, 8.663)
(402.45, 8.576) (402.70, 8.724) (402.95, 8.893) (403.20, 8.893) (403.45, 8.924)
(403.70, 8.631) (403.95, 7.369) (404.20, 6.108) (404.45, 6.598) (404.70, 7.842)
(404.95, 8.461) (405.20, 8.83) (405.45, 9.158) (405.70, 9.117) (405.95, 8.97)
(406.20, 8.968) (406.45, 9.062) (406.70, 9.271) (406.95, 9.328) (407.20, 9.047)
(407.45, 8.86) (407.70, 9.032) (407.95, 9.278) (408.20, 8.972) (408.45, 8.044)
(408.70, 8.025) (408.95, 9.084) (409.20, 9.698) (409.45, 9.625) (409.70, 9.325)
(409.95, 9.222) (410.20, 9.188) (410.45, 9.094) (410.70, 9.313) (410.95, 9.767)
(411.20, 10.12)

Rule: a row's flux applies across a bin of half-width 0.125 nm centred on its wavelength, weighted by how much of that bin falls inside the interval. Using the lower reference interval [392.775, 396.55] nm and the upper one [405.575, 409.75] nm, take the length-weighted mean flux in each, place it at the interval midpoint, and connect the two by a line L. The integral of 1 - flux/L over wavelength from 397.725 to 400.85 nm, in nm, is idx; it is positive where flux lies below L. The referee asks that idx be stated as 0.11 nm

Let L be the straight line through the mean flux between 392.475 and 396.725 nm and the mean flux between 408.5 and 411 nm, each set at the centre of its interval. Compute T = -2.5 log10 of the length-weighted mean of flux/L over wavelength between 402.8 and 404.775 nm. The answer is 0.23 mag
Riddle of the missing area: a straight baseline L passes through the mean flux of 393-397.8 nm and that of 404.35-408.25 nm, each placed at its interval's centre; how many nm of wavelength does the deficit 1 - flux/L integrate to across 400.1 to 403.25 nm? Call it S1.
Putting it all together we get 0.356 nm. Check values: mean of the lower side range 10.6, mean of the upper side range 8.81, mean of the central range 8.49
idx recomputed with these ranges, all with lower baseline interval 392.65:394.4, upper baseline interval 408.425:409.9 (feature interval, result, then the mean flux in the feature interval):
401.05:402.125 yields 0.191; 7.95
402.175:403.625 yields 0.119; 8.78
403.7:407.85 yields 0.359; 8.51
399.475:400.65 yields 0.045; 9.43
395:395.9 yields -0.060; 10.9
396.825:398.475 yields -0.045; 10.3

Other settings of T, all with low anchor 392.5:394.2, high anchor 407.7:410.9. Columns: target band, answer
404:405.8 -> 0.182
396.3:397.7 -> -0.056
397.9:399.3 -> -0.013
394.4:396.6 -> -0.068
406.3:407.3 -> 0.013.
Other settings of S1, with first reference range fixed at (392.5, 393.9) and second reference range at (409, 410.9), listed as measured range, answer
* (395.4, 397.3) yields -0.09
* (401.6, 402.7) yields 0.15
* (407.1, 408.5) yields 0.08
